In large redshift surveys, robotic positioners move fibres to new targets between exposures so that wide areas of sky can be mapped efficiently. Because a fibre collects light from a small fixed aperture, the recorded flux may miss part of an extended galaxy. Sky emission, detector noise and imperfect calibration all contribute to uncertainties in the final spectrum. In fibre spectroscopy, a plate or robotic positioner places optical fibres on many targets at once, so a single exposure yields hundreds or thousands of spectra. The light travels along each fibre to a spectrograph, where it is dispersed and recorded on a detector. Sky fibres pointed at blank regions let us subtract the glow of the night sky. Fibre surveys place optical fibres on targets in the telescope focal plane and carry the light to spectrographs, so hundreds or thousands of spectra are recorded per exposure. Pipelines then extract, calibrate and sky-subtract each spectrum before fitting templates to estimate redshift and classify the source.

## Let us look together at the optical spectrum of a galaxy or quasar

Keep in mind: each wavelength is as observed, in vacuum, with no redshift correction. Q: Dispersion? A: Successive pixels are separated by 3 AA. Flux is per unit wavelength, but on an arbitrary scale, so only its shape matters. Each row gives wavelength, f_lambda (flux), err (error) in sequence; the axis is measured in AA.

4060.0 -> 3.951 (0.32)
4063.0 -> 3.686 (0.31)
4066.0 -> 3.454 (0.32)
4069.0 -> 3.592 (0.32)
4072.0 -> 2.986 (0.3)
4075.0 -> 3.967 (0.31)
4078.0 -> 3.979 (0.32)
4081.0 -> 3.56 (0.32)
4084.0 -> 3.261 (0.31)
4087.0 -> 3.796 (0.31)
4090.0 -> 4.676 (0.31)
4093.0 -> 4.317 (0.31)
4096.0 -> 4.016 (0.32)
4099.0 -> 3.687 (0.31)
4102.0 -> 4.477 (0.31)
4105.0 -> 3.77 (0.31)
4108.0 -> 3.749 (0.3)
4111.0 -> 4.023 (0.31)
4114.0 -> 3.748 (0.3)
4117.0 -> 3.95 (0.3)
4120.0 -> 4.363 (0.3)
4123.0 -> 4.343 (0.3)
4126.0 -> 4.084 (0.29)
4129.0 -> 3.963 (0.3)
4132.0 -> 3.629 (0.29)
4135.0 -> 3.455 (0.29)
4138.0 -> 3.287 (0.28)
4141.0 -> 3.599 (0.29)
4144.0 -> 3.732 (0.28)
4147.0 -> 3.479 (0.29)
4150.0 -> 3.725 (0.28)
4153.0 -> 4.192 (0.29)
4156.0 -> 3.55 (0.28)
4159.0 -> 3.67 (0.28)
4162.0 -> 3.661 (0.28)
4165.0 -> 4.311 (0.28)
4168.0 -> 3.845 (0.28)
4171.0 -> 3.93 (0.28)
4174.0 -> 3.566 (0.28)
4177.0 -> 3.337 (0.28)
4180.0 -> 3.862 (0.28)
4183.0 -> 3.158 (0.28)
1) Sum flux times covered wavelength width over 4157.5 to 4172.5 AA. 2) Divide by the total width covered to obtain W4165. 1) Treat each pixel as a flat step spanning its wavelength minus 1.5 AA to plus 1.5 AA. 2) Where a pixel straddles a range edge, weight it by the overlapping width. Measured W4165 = 3.88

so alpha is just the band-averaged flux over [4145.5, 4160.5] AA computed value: 3.72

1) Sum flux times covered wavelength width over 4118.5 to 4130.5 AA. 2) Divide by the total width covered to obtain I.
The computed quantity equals 4.19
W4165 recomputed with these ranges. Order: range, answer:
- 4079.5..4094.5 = 3.92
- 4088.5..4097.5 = 4.34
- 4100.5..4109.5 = 4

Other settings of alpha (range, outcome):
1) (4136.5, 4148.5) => 3.52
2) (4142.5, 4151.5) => 3.65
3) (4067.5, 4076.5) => 3.52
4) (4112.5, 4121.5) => 4.02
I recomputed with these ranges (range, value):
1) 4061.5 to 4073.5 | 3.43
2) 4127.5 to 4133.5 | 3.8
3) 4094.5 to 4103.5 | 4.06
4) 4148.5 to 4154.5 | 3.96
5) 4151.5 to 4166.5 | 3.88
